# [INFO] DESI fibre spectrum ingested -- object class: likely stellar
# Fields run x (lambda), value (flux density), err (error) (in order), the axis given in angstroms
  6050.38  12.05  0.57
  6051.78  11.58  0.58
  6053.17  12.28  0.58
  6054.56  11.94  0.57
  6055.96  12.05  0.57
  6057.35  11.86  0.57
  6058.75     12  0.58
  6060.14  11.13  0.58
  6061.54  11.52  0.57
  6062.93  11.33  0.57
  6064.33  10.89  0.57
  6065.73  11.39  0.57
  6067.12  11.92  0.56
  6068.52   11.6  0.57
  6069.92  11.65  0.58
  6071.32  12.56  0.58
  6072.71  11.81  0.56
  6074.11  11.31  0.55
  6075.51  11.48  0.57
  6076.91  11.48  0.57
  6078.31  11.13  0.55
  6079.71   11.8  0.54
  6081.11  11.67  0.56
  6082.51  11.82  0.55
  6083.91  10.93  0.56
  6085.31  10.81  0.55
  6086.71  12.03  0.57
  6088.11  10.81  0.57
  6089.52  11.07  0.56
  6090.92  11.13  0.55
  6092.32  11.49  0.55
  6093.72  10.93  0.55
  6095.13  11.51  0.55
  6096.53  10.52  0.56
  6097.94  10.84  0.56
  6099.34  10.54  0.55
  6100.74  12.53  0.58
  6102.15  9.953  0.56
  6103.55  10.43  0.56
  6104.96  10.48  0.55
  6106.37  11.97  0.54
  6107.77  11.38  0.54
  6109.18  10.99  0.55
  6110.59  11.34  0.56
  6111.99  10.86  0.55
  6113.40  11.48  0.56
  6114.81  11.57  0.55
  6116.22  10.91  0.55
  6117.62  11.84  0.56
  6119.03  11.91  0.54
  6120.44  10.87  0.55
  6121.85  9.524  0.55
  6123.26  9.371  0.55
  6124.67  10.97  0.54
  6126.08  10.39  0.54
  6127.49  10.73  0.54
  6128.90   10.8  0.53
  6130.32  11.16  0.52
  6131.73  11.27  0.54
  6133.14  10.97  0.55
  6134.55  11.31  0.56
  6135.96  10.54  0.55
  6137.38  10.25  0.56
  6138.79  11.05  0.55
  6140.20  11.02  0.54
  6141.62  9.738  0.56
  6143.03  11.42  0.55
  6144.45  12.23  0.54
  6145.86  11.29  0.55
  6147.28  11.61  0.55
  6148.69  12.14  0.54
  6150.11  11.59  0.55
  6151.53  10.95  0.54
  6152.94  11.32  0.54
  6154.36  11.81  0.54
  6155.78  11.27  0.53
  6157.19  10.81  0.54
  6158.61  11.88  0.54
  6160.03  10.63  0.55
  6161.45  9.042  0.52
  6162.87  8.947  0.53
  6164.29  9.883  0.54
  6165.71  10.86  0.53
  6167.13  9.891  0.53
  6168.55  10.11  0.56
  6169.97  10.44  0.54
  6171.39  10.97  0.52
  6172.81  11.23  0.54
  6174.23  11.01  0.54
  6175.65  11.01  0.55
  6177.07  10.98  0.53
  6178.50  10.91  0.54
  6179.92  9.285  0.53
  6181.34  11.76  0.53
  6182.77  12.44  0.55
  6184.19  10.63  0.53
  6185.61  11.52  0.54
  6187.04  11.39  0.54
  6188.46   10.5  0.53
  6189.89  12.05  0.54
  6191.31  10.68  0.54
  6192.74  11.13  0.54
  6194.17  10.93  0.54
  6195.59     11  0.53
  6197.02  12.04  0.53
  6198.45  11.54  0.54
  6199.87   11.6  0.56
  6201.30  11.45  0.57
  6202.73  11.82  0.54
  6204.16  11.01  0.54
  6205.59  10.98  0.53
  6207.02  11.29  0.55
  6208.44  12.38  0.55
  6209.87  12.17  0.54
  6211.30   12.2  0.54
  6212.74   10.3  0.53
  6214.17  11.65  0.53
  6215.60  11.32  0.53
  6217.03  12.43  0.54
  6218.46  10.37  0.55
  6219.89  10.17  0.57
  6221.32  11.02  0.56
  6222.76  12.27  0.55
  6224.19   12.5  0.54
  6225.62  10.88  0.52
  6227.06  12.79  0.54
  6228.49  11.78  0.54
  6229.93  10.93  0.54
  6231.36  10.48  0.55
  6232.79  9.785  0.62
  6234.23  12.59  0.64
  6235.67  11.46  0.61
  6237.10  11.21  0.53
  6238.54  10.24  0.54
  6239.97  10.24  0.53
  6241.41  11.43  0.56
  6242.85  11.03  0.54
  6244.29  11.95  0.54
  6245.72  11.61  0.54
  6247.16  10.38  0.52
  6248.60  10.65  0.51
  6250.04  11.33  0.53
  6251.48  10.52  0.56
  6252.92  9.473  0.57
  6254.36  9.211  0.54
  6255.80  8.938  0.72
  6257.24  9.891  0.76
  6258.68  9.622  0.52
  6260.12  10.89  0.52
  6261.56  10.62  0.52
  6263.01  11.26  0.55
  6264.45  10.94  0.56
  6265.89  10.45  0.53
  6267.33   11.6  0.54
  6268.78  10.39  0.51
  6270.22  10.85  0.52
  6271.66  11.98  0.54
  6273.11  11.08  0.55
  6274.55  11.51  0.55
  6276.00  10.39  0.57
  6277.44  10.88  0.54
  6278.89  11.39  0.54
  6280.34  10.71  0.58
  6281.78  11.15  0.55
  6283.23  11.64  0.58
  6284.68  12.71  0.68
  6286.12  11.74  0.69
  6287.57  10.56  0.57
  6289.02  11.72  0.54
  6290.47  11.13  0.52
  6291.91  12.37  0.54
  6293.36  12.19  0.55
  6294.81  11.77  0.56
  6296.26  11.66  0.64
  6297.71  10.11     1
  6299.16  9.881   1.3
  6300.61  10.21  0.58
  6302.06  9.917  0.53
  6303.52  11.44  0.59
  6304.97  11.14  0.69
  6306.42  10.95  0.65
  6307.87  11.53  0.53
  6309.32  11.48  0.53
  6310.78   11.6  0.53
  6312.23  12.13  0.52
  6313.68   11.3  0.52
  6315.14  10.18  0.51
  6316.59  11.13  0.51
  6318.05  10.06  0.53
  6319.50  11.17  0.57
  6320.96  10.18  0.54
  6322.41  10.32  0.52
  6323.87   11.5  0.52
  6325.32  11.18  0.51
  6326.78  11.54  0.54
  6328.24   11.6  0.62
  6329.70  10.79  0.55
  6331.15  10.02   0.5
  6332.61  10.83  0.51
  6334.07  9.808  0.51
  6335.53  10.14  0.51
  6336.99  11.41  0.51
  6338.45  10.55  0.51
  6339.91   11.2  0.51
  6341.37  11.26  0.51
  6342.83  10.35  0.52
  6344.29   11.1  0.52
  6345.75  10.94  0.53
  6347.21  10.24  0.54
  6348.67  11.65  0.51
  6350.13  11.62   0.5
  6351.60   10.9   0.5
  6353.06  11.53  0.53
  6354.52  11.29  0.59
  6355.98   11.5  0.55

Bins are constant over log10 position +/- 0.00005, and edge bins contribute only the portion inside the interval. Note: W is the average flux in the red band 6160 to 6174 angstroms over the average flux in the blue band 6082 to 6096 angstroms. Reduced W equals 0.91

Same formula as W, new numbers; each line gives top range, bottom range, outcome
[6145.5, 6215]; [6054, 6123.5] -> 0.98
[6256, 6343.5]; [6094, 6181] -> 1.01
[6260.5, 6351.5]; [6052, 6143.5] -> 0.99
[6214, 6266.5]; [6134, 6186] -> 1.00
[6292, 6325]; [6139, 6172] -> 1.01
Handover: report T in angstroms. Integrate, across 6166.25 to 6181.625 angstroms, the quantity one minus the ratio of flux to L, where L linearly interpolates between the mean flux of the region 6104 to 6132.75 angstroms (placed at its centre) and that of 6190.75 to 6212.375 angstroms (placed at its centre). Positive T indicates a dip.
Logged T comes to 0.87 angstroms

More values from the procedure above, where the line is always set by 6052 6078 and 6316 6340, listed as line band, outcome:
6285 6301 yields -0.6 angstroms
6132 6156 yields 0.4 angstroms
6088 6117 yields 1.1 angstroms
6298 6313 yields -0.2 angstroms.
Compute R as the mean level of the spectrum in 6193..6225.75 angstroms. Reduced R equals 11.5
